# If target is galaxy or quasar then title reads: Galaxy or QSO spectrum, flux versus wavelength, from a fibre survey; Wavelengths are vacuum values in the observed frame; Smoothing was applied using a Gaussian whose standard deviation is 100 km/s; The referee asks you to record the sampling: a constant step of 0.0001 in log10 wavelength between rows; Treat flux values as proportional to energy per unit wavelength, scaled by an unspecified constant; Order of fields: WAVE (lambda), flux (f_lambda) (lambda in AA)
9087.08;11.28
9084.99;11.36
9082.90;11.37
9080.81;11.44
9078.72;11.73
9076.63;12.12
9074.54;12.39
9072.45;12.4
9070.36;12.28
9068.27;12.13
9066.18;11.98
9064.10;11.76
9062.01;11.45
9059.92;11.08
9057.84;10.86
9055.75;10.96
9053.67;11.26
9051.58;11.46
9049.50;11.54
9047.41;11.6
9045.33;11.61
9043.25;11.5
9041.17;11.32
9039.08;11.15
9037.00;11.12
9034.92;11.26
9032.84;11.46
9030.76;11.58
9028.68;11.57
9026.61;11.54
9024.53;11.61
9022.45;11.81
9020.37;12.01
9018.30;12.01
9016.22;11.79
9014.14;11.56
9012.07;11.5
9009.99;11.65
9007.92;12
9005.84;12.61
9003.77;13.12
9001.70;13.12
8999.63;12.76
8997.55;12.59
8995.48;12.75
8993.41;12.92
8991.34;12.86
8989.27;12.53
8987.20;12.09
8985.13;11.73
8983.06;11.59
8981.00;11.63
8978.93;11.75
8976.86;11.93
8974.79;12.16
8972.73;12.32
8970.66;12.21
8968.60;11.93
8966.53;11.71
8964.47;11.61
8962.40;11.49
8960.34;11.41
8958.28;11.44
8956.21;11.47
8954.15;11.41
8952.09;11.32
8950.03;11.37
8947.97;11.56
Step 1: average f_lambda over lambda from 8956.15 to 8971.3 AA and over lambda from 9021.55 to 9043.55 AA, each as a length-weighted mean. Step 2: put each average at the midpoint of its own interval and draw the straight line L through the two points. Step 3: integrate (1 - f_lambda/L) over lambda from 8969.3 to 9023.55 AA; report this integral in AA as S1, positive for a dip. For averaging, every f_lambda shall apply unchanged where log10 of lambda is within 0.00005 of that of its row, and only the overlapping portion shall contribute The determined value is -3.0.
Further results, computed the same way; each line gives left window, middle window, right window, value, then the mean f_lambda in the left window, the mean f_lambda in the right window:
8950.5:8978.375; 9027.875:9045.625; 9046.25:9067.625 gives 0.1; 11.7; 11.4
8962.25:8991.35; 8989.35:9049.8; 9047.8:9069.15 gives -1.3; 12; 11.4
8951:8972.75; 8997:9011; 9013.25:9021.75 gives -0.9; 11.6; 11.8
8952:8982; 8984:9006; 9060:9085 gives -1.6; 11.7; 11.9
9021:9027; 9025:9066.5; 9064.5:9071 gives 1.7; 11.7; 12.1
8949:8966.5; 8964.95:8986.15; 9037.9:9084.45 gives -0.8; 11.5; 11.6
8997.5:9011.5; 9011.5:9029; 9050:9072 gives 0.7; 12.5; 11.5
